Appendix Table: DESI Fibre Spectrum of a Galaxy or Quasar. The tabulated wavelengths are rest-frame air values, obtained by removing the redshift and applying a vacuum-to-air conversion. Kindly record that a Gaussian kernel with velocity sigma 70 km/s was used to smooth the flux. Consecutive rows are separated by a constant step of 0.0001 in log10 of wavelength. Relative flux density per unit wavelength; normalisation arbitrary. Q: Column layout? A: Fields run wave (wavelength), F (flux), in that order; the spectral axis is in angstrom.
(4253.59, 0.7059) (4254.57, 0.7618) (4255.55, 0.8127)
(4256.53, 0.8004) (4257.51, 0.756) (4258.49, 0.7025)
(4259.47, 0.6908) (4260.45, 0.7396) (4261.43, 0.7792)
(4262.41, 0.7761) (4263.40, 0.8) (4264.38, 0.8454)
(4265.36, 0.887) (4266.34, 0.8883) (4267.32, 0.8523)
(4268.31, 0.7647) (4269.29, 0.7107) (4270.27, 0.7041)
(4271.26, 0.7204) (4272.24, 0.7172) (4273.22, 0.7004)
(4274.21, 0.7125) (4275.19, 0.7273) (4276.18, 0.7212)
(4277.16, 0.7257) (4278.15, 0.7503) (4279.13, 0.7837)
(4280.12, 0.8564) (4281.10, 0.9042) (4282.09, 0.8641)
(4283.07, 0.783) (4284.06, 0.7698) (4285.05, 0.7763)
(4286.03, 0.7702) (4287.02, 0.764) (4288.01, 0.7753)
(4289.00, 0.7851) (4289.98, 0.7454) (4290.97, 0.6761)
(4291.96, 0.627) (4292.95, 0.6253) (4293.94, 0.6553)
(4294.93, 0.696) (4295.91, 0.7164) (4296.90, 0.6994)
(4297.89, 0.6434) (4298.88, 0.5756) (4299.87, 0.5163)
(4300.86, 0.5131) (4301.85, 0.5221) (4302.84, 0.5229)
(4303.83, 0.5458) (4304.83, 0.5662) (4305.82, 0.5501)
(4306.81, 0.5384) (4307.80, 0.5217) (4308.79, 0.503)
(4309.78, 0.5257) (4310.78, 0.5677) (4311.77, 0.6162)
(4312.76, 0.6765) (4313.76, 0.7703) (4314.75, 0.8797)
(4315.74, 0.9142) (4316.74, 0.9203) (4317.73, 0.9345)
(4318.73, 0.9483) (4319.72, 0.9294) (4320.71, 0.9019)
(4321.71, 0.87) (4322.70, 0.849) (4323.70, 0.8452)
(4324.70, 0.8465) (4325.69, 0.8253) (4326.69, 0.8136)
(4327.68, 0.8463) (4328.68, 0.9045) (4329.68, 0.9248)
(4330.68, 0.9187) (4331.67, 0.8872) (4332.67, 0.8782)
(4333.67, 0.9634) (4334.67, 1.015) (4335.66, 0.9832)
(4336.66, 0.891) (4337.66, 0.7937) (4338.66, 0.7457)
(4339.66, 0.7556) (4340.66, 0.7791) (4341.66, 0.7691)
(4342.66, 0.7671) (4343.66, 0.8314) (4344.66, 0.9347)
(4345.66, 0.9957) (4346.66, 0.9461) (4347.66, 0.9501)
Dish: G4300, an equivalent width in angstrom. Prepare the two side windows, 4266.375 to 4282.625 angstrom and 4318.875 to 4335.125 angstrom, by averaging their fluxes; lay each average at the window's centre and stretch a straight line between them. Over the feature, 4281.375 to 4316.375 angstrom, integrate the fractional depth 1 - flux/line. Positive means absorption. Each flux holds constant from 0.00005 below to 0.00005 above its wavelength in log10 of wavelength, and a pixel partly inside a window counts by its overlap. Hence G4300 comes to 6.7 angstrom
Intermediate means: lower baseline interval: 0.767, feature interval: 0.665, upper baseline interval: 0.89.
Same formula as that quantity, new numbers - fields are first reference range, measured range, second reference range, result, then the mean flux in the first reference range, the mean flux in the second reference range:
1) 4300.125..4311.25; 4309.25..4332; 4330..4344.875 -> -4.7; 0.534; 0.86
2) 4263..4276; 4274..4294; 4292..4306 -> -2.0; 0.77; 0.598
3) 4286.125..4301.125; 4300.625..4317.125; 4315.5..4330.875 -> 3.4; 0.673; 0.885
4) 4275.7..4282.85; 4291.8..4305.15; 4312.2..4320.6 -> 3.8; 0.801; 0.872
